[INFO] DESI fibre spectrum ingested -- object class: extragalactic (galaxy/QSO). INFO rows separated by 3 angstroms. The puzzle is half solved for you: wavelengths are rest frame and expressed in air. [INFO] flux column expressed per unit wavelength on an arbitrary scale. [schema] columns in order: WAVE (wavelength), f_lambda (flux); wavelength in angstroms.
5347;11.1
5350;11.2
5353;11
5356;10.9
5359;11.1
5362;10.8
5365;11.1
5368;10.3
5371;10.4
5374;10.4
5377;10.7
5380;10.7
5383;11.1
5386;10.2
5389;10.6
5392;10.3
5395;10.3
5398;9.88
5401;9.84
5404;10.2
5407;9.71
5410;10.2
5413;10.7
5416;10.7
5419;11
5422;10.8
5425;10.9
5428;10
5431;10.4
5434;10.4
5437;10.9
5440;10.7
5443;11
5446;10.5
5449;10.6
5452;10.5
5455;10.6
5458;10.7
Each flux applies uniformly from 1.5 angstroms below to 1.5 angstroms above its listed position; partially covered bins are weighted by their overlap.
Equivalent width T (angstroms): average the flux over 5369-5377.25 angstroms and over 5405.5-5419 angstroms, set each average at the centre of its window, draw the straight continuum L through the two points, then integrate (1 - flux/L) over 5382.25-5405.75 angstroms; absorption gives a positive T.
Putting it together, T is 0.4 angstroms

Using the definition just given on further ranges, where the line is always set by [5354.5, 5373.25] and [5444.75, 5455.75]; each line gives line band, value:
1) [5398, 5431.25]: 0.8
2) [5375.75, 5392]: 0.1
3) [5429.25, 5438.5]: 0.0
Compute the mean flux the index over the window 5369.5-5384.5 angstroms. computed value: 10.7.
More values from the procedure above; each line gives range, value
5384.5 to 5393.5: 10.4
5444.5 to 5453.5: 10.5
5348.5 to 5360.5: 11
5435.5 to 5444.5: 10.9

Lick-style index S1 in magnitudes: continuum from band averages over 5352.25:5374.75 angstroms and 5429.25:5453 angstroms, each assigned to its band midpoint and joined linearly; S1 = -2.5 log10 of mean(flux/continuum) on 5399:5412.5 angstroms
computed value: 0.07 mag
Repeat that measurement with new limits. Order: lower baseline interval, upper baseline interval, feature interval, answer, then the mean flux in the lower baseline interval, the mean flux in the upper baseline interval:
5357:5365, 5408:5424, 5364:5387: 0.03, 11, 10.7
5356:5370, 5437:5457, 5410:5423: 0.00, 10.8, 10.7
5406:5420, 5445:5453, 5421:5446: -0.01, 10.5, 10.5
